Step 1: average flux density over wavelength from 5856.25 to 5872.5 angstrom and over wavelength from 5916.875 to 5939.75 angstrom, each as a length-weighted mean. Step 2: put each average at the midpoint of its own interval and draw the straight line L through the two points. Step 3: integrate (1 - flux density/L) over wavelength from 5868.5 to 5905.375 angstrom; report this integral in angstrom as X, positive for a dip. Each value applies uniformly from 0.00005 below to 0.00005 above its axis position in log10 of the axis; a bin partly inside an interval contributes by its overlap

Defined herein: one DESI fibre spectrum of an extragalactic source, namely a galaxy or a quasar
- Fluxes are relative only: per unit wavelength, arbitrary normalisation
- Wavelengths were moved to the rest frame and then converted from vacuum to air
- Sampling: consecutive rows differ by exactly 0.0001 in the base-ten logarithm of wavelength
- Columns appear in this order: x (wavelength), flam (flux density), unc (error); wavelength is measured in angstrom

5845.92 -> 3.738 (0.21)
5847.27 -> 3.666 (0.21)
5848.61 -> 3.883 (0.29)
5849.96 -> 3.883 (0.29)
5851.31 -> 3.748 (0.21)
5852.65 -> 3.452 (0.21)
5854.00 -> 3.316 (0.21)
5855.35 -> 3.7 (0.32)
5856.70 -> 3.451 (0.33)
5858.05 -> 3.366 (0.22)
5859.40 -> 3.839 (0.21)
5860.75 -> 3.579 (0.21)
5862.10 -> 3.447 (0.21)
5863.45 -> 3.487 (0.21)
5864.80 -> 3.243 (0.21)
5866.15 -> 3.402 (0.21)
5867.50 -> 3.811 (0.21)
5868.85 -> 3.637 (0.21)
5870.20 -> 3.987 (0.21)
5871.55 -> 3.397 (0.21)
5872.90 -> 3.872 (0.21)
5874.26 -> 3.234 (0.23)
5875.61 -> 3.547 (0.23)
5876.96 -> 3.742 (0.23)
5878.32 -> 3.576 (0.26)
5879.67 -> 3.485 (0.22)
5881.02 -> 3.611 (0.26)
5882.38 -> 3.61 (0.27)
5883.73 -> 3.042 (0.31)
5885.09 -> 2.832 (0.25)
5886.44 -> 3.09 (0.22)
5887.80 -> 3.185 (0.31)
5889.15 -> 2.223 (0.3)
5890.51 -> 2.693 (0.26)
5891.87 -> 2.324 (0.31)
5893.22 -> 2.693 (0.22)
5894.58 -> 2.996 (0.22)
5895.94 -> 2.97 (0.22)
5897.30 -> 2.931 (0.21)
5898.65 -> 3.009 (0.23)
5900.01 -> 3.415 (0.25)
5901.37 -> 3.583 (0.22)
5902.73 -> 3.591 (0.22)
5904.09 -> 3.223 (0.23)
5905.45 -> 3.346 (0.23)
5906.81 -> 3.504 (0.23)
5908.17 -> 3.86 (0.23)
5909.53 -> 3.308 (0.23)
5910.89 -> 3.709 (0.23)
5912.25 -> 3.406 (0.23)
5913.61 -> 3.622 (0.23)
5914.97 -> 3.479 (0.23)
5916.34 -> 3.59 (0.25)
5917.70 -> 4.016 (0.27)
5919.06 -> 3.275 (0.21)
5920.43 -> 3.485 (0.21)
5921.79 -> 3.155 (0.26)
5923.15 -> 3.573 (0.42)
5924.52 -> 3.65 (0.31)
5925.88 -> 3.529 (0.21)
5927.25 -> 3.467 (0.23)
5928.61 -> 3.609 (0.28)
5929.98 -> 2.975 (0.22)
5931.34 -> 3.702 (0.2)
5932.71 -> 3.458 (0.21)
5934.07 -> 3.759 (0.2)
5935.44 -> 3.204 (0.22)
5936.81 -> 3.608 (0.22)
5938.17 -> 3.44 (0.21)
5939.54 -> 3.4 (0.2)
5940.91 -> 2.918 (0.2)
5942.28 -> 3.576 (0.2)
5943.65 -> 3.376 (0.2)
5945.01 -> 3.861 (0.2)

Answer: 3.1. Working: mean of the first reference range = 3.56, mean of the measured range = 3.24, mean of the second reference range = 3.49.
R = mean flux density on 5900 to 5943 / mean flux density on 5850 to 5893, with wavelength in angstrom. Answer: 1.03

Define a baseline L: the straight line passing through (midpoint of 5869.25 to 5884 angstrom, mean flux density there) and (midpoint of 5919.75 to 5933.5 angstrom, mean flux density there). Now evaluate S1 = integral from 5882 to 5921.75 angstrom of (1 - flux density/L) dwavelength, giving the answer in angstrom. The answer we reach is 3.1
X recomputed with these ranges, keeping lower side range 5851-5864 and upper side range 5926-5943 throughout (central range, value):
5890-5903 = 1.8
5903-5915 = -0.1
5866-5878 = -0.4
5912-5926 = -0.3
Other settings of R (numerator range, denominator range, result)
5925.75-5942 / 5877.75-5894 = 1.13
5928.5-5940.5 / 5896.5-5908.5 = 1.02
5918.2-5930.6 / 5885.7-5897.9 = 1.23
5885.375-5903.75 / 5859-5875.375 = 0.83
